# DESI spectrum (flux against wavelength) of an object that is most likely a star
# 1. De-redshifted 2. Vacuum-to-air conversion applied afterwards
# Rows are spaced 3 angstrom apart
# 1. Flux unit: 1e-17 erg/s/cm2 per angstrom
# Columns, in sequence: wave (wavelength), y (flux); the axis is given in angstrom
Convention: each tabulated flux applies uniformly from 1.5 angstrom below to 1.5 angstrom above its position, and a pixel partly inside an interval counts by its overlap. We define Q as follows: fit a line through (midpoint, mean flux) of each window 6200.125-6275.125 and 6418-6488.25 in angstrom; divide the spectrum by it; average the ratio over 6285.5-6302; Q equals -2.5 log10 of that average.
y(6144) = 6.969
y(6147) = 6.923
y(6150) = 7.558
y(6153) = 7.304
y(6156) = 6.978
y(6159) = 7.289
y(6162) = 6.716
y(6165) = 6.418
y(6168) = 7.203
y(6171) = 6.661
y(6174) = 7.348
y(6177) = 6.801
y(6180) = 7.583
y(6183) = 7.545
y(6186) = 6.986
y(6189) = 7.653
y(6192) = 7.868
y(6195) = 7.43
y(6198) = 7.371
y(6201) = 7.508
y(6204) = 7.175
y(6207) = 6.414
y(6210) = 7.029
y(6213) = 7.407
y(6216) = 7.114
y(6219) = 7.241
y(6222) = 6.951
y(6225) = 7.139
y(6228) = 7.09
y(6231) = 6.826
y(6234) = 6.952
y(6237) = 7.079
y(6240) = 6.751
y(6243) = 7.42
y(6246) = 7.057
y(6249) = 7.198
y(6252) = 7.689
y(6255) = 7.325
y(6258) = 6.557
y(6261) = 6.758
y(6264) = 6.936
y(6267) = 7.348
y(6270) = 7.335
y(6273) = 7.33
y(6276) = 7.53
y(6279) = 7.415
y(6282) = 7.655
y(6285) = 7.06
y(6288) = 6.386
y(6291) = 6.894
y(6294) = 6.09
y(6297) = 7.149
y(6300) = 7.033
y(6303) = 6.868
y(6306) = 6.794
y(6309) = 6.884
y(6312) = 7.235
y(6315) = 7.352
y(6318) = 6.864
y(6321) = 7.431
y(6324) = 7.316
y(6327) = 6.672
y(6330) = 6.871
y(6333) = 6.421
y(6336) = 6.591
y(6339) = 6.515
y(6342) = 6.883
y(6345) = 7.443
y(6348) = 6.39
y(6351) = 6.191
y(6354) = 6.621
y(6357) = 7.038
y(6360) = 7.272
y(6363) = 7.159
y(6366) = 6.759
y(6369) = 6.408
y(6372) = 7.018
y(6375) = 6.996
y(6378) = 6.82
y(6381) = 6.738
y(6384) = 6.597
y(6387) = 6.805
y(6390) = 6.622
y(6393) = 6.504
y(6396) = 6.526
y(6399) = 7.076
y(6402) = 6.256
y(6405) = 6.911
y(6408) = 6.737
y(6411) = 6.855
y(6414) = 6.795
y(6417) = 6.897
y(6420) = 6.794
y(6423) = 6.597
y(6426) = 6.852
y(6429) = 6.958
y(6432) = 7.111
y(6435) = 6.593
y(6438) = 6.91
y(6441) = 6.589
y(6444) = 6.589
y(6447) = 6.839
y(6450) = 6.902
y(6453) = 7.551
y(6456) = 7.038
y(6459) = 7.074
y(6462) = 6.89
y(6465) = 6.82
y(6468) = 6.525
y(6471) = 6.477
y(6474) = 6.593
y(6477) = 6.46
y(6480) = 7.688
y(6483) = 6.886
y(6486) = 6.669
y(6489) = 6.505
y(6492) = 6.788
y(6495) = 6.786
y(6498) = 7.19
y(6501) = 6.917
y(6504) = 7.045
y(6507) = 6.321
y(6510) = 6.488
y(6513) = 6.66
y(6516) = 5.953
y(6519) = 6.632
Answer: 0.047 mag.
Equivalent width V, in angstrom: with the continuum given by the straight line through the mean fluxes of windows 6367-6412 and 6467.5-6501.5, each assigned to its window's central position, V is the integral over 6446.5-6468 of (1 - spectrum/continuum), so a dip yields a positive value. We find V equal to -0.7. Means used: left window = 6.72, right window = 6.79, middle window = 6.99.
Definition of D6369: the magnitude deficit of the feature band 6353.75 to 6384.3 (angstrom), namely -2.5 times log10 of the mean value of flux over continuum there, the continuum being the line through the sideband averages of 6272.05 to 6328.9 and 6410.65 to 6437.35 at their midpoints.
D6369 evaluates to 0.008 mag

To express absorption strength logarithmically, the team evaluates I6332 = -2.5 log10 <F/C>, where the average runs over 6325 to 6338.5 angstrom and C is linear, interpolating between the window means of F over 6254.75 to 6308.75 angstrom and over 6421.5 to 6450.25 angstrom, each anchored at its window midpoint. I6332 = 0.05 mag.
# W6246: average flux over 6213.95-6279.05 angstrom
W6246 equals 7.13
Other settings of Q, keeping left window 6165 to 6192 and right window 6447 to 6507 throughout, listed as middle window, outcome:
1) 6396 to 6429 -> 0.03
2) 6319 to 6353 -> 0.04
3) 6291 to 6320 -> 0.02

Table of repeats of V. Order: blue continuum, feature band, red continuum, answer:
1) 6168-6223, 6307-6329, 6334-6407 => -0.6 angstrom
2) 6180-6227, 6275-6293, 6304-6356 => -0.3 angstrom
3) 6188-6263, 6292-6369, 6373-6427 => 0.5 angstrom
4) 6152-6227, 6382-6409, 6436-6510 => 1.0 angstrom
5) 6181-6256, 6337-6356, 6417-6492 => 0.9 angstrom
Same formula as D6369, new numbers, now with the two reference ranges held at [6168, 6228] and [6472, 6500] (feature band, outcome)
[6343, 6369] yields 0.03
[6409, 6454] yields 0.01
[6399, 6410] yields 0.04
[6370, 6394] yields 0.03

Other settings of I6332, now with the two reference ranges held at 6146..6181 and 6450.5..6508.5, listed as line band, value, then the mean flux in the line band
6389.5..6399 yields 0.05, 6.63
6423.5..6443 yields 0.01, 6.82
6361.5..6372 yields 0.02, 6.81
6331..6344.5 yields 0.04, 6.67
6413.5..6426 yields 0.02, 6.78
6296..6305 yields 0.00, 7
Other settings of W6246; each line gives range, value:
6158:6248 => 7.13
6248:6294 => 7.13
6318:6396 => 6.8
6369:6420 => 6.75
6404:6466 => 6.87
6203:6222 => 7.05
